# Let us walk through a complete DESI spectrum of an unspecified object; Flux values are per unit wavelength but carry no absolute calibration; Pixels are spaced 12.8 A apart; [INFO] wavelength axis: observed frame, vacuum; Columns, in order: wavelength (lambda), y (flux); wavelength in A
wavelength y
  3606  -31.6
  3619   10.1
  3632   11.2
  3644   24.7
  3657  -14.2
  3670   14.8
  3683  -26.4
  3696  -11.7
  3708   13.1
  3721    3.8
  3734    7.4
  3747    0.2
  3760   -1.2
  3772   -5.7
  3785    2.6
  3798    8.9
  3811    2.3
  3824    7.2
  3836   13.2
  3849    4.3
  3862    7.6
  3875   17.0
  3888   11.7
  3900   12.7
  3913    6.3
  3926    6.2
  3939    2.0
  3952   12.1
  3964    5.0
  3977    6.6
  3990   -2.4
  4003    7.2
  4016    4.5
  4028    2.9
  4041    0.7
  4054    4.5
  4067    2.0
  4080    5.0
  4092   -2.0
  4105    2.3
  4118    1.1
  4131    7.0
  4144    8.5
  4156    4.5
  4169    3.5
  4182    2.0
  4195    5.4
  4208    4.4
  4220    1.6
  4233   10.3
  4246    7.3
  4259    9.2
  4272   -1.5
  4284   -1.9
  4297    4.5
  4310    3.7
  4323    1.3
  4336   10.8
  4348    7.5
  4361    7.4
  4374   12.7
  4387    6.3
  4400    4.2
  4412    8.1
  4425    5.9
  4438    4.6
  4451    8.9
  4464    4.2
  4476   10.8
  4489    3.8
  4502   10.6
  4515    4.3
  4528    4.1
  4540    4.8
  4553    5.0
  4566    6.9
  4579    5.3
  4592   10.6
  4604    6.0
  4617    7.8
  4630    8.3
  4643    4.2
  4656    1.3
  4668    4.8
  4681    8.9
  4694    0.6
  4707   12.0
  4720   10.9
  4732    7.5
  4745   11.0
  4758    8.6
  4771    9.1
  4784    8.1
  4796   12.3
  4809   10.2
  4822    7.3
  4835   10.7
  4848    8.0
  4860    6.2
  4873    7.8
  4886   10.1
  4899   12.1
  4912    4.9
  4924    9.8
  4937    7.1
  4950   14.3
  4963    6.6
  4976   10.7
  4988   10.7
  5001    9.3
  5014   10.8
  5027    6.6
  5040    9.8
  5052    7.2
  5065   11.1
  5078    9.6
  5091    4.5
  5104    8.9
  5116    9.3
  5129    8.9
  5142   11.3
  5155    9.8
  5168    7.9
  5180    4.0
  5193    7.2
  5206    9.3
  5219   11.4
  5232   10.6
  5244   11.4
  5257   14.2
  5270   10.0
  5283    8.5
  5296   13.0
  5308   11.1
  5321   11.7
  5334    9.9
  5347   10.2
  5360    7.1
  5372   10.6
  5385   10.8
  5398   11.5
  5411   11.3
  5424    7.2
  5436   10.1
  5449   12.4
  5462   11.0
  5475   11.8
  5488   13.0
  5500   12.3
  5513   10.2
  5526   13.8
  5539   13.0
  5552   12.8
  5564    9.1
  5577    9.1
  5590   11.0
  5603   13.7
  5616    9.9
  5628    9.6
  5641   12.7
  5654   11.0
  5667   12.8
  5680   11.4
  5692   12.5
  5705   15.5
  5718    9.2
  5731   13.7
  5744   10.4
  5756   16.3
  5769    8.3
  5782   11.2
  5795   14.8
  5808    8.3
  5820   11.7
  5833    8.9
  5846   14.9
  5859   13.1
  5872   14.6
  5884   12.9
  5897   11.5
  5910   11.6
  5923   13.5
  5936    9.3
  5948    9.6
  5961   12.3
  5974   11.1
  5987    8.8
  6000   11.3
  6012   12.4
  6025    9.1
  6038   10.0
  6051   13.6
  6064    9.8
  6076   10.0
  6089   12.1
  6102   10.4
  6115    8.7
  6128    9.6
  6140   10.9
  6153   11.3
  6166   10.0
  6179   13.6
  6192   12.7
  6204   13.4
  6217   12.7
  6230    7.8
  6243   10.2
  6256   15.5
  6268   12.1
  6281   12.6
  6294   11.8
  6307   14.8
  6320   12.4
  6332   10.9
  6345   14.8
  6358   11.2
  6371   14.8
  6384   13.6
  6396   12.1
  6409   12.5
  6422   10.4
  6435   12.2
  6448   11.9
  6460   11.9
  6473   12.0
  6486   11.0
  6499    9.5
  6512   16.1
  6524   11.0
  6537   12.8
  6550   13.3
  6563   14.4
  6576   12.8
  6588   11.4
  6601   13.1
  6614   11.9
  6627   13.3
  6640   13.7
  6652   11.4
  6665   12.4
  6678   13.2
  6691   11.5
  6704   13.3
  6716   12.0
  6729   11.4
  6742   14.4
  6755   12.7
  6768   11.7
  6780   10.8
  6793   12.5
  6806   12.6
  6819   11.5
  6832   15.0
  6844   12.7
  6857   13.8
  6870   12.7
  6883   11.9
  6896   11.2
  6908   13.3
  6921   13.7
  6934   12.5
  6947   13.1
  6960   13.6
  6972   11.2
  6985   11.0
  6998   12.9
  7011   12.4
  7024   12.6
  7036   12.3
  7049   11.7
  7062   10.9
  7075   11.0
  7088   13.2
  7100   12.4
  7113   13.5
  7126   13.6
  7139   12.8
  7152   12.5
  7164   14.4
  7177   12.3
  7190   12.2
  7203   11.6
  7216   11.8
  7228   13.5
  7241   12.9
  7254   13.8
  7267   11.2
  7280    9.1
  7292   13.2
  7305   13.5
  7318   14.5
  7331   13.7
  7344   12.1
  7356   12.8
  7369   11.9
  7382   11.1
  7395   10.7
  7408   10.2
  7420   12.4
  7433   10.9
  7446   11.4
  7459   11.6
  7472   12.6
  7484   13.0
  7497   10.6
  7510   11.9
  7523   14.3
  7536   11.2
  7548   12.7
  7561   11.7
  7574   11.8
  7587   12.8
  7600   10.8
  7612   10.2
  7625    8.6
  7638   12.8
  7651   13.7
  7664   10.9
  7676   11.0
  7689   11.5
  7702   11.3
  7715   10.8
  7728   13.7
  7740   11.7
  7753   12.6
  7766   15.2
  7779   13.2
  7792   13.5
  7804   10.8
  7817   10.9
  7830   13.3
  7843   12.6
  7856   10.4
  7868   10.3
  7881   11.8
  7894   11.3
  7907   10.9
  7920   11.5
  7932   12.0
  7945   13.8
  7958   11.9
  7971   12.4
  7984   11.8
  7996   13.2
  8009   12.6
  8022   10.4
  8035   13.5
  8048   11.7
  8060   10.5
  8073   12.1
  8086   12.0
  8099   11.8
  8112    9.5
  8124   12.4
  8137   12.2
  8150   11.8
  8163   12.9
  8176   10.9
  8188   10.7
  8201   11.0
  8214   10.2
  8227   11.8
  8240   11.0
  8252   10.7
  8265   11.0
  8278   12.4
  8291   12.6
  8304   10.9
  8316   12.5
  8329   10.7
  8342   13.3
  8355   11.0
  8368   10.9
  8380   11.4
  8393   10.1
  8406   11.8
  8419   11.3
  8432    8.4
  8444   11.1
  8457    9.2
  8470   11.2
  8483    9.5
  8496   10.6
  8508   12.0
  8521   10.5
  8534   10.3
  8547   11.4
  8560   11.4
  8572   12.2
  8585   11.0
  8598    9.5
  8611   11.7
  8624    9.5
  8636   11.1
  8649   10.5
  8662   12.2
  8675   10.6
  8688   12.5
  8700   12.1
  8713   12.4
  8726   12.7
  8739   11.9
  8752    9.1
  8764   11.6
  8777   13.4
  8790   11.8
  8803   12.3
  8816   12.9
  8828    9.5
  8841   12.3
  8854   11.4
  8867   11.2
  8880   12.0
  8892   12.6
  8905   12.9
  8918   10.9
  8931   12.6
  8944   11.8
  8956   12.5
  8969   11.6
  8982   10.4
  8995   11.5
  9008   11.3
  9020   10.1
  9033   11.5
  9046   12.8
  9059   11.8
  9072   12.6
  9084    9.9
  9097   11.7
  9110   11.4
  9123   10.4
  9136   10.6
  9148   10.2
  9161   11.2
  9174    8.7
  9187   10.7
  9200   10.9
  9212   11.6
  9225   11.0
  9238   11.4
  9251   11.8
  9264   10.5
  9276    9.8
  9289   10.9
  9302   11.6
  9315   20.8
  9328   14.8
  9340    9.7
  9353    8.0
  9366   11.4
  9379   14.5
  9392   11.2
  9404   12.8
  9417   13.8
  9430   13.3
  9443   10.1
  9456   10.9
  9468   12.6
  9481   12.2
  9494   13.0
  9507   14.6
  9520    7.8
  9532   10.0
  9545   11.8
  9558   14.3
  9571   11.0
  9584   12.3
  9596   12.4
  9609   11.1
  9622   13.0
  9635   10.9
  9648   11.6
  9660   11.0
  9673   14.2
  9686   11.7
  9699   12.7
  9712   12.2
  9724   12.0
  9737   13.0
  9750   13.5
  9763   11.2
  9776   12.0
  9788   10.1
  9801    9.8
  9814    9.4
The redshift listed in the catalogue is 0.18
